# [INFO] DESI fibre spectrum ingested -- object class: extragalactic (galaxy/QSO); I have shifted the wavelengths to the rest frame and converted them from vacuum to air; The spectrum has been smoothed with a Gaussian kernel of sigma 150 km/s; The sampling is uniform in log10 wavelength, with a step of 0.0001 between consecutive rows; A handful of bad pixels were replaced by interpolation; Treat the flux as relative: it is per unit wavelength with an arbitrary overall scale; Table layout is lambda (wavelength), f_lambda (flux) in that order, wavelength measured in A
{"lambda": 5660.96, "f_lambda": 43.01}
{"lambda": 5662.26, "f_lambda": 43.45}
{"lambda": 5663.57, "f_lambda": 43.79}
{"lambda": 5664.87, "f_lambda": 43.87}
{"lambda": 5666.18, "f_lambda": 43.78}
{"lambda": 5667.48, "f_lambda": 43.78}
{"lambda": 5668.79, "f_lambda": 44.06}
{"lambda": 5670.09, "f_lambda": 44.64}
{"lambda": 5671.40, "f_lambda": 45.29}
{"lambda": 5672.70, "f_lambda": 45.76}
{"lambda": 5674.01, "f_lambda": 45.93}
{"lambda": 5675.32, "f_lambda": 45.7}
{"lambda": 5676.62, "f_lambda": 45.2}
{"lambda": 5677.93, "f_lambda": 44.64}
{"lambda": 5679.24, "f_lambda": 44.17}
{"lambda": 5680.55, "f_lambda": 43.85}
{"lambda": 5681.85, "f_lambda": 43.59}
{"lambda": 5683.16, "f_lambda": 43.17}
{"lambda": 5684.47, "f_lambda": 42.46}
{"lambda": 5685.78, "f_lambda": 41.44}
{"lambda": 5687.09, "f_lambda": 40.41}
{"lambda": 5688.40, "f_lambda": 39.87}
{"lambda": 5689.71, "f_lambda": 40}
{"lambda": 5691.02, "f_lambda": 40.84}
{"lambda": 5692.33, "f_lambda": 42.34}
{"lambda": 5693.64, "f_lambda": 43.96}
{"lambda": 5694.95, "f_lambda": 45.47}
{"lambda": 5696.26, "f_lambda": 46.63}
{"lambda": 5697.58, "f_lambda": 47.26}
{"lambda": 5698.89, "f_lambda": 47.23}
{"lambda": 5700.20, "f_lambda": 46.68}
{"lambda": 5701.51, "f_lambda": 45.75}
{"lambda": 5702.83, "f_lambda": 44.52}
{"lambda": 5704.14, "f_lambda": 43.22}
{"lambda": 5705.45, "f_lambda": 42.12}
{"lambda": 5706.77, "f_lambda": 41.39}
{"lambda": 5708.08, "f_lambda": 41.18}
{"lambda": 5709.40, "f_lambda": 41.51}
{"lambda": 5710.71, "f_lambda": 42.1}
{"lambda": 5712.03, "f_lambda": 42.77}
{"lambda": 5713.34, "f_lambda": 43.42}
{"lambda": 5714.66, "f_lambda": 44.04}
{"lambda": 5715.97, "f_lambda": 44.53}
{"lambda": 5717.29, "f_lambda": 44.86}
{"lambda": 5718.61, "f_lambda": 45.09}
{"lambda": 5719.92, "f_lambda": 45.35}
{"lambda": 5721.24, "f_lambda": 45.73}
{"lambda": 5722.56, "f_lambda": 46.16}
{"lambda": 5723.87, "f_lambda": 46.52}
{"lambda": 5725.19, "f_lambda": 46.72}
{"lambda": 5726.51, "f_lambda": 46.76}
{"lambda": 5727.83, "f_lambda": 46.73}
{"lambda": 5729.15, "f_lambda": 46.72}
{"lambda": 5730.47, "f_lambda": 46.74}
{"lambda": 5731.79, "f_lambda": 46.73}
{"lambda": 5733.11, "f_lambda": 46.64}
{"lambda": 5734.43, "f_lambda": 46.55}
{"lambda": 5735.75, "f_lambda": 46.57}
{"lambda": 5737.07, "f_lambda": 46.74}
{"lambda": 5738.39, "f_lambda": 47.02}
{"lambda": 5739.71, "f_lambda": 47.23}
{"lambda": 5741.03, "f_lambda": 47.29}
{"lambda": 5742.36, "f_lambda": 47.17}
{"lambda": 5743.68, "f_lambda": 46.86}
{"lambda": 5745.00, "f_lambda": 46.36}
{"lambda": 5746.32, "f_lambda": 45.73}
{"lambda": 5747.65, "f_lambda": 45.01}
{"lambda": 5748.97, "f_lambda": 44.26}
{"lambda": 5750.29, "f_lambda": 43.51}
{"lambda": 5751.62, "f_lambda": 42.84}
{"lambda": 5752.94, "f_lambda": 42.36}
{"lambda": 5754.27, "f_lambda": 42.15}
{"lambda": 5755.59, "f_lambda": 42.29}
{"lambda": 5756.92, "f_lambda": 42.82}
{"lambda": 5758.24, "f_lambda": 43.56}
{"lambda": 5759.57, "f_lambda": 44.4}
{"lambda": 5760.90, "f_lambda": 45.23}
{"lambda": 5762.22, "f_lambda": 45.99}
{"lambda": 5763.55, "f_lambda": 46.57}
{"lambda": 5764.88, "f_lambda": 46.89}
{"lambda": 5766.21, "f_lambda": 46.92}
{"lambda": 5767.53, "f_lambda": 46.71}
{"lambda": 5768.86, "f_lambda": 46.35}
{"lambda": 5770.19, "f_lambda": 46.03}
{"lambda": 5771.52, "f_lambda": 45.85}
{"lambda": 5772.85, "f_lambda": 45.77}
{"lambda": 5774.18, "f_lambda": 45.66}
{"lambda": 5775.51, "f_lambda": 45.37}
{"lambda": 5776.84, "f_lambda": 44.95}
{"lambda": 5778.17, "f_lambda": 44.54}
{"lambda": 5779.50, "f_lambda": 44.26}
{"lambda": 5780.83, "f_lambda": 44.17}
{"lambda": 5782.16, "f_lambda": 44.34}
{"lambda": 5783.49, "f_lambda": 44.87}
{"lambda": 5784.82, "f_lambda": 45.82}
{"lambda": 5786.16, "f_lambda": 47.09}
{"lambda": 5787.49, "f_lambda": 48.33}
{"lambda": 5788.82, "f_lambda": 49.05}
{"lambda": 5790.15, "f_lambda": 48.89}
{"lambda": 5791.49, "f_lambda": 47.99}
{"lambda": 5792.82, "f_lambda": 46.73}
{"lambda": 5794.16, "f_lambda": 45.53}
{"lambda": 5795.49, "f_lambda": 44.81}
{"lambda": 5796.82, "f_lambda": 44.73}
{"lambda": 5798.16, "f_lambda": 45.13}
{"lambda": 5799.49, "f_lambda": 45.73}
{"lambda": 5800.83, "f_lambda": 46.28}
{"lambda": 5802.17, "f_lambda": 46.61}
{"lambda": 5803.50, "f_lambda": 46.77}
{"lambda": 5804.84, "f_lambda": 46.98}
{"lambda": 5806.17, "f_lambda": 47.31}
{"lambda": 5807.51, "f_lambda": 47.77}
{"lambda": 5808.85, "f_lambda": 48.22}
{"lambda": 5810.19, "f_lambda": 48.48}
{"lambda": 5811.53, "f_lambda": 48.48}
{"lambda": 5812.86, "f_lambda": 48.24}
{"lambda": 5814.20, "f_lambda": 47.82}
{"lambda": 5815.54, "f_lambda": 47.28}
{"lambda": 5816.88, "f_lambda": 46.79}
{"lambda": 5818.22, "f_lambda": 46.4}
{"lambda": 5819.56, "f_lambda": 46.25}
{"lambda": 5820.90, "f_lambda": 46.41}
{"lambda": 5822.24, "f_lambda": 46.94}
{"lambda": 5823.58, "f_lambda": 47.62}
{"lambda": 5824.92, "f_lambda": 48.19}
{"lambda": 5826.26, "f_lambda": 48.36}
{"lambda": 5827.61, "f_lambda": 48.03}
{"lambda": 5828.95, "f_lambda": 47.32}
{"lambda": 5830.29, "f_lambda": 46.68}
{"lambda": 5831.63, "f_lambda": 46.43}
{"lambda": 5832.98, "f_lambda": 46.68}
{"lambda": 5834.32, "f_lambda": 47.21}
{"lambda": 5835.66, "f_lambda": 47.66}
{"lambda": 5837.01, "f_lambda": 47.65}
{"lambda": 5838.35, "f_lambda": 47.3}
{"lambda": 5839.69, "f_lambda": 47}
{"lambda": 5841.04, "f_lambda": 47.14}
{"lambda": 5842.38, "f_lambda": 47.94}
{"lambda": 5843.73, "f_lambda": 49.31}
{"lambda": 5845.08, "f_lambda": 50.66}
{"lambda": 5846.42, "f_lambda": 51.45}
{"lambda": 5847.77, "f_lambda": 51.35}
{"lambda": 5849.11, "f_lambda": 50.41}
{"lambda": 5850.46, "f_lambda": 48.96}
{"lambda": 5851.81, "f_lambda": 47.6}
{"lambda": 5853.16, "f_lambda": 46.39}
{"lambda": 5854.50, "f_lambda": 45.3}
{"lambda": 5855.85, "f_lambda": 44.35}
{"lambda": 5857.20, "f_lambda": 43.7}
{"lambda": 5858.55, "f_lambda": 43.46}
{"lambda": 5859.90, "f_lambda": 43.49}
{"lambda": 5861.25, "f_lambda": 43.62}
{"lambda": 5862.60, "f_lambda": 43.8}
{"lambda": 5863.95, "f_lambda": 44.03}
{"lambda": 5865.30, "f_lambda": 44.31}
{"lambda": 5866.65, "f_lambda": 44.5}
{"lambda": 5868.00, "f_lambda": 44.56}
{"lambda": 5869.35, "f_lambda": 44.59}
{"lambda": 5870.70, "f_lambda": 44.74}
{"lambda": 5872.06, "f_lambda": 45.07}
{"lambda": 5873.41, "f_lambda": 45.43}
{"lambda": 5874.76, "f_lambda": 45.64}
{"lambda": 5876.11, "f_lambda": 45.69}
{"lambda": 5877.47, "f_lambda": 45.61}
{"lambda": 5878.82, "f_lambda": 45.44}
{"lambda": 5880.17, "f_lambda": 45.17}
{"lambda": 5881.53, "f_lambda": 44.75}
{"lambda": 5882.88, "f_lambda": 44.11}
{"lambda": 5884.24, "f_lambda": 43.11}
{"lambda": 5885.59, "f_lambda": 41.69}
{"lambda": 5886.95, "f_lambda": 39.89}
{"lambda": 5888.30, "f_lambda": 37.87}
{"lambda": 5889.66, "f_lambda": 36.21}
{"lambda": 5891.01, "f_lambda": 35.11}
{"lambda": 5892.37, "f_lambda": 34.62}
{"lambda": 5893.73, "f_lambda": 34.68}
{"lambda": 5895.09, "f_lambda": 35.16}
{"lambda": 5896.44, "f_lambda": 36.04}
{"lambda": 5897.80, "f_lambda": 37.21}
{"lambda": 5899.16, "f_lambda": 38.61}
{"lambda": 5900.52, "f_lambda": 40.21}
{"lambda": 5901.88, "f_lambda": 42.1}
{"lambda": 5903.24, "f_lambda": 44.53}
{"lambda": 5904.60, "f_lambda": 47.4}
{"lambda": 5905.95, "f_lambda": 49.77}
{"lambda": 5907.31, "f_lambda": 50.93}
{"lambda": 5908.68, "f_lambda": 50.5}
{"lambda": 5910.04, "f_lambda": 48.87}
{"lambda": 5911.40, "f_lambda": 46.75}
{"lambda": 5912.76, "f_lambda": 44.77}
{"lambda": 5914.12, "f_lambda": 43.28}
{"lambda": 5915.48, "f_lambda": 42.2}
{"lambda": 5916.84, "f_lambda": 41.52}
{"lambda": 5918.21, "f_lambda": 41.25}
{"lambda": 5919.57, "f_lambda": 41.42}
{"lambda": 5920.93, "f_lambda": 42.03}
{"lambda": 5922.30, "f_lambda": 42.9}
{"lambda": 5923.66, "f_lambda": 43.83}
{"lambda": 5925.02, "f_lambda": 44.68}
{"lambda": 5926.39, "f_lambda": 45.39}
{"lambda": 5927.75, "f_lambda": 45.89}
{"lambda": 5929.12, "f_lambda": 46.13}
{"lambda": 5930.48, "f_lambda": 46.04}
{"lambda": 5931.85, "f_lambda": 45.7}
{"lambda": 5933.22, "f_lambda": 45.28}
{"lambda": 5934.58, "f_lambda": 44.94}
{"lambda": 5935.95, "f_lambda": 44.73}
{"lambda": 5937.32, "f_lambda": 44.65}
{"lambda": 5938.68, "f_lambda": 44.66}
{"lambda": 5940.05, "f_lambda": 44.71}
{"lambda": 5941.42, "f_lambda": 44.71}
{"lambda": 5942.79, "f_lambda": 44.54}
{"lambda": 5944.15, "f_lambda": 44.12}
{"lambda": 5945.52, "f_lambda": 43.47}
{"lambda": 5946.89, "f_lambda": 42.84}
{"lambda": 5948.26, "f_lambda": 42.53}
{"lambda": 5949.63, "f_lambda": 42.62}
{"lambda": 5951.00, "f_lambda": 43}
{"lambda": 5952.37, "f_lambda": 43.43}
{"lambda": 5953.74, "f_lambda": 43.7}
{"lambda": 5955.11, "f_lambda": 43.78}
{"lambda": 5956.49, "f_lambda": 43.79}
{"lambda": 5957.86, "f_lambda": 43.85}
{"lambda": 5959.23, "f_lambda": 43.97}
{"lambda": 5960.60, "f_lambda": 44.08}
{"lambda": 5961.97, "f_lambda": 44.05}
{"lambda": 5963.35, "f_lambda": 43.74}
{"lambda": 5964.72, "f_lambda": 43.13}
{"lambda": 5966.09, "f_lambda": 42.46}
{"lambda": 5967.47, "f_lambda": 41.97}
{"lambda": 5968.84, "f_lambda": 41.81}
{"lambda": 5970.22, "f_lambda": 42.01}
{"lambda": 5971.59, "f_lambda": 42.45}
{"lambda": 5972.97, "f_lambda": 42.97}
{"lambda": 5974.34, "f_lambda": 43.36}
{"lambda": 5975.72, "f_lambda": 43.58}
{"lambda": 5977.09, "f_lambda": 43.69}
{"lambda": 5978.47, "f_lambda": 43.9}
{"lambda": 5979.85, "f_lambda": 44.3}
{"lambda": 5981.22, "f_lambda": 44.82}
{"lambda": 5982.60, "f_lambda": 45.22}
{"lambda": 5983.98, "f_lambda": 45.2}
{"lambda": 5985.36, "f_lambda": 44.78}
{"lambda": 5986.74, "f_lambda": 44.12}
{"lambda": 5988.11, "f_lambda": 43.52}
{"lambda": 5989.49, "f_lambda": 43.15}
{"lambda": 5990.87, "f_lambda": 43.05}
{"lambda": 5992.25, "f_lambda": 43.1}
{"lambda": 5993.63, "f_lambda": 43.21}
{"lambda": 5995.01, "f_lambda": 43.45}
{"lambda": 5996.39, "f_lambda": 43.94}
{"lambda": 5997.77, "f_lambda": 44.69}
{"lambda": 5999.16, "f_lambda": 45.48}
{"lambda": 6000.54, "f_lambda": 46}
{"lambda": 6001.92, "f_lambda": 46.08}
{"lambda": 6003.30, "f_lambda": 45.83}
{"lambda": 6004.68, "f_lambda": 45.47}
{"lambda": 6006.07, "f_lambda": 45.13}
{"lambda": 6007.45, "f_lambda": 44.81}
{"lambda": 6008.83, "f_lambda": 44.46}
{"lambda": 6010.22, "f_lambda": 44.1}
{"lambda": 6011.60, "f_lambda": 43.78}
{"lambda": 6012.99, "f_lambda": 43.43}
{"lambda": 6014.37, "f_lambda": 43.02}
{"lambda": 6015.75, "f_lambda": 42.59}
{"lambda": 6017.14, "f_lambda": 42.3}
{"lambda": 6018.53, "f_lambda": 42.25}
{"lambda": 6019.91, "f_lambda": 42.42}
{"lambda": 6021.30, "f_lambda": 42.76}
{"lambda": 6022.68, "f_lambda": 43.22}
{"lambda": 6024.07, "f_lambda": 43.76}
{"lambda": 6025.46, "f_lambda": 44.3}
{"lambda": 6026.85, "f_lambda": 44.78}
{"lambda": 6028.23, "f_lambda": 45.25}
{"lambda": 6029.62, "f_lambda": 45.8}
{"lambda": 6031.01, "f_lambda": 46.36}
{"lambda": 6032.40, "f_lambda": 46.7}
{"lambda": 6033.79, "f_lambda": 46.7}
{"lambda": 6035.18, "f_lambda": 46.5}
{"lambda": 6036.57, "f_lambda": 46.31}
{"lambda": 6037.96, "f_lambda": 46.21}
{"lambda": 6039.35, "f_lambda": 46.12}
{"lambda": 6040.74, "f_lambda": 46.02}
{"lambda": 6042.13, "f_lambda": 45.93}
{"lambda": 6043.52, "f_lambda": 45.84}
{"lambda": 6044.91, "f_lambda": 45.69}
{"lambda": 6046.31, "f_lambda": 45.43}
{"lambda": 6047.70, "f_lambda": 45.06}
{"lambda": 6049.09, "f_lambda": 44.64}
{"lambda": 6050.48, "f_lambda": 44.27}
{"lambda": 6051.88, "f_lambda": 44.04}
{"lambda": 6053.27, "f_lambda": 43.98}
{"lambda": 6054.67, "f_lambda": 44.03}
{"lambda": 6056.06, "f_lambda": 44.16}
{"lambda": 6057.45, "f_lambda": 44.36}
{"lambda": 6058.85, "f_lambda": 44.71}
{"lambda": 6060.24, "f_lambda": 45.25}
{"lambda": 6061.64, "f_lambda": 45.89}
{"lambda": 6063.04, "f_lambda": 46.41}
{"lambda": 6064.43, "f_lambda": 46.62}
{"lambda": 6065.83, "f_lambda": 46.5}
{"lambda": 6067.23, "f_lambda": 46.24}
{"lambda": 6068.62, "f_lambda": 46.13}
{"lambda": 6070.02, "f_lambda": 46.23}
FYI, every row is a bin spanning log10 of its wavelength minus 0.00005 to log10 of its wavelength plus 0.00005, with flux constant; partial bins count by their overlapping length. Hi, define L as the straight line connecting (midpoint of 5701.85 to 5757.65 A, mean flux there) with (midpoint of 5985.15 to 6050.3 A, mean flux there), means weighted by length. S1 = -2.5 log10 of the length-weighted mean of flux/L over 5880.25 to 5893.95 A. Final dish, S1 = 0.13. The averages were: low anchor 44.9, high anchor 44.6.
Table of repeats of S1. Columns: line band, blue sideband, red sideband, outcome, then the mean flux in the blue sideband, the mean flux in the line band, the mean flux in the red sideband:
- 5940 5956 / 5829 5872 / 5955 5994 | 0.02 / 46.5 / 43.6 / 43.6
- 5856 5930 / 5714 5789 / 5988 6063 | 0.05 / 45.6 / 43.1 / 44.6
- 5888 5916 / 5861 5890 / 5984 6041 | 0.05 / 43.7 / 41.8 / 44.5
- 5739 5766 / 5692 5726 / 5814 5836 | 0.01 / 44.5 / 45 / 47.2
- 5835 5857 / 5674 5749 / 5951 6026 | -0.09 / 44.7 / 48.1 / 43.8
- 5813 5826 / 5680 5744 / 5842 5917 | -0.07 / 44.6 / 47.2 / 44.1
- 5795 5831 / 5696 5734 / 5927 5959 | -0.06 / 45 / 47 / 44.3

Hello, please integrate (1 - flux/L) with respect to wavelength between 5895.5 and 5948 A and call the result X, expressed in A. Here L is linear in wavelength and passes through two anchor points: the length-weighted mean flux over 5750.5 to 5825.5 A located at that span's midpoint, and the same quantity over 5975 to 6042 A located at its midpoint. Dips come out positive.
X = 1.2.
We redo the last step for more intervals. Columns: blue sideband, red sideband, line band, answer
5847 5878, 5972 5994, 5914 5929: 0.49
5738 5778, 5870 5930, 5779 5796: -0.59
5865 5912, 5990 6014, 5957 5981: 0.38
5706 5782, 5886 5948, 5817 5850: -2.94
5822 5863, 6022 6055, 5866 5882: 0.60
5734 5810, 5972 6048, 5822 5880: -1.45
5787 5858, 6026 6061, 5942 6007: 3.05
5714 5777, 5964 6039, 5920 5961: 0.29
